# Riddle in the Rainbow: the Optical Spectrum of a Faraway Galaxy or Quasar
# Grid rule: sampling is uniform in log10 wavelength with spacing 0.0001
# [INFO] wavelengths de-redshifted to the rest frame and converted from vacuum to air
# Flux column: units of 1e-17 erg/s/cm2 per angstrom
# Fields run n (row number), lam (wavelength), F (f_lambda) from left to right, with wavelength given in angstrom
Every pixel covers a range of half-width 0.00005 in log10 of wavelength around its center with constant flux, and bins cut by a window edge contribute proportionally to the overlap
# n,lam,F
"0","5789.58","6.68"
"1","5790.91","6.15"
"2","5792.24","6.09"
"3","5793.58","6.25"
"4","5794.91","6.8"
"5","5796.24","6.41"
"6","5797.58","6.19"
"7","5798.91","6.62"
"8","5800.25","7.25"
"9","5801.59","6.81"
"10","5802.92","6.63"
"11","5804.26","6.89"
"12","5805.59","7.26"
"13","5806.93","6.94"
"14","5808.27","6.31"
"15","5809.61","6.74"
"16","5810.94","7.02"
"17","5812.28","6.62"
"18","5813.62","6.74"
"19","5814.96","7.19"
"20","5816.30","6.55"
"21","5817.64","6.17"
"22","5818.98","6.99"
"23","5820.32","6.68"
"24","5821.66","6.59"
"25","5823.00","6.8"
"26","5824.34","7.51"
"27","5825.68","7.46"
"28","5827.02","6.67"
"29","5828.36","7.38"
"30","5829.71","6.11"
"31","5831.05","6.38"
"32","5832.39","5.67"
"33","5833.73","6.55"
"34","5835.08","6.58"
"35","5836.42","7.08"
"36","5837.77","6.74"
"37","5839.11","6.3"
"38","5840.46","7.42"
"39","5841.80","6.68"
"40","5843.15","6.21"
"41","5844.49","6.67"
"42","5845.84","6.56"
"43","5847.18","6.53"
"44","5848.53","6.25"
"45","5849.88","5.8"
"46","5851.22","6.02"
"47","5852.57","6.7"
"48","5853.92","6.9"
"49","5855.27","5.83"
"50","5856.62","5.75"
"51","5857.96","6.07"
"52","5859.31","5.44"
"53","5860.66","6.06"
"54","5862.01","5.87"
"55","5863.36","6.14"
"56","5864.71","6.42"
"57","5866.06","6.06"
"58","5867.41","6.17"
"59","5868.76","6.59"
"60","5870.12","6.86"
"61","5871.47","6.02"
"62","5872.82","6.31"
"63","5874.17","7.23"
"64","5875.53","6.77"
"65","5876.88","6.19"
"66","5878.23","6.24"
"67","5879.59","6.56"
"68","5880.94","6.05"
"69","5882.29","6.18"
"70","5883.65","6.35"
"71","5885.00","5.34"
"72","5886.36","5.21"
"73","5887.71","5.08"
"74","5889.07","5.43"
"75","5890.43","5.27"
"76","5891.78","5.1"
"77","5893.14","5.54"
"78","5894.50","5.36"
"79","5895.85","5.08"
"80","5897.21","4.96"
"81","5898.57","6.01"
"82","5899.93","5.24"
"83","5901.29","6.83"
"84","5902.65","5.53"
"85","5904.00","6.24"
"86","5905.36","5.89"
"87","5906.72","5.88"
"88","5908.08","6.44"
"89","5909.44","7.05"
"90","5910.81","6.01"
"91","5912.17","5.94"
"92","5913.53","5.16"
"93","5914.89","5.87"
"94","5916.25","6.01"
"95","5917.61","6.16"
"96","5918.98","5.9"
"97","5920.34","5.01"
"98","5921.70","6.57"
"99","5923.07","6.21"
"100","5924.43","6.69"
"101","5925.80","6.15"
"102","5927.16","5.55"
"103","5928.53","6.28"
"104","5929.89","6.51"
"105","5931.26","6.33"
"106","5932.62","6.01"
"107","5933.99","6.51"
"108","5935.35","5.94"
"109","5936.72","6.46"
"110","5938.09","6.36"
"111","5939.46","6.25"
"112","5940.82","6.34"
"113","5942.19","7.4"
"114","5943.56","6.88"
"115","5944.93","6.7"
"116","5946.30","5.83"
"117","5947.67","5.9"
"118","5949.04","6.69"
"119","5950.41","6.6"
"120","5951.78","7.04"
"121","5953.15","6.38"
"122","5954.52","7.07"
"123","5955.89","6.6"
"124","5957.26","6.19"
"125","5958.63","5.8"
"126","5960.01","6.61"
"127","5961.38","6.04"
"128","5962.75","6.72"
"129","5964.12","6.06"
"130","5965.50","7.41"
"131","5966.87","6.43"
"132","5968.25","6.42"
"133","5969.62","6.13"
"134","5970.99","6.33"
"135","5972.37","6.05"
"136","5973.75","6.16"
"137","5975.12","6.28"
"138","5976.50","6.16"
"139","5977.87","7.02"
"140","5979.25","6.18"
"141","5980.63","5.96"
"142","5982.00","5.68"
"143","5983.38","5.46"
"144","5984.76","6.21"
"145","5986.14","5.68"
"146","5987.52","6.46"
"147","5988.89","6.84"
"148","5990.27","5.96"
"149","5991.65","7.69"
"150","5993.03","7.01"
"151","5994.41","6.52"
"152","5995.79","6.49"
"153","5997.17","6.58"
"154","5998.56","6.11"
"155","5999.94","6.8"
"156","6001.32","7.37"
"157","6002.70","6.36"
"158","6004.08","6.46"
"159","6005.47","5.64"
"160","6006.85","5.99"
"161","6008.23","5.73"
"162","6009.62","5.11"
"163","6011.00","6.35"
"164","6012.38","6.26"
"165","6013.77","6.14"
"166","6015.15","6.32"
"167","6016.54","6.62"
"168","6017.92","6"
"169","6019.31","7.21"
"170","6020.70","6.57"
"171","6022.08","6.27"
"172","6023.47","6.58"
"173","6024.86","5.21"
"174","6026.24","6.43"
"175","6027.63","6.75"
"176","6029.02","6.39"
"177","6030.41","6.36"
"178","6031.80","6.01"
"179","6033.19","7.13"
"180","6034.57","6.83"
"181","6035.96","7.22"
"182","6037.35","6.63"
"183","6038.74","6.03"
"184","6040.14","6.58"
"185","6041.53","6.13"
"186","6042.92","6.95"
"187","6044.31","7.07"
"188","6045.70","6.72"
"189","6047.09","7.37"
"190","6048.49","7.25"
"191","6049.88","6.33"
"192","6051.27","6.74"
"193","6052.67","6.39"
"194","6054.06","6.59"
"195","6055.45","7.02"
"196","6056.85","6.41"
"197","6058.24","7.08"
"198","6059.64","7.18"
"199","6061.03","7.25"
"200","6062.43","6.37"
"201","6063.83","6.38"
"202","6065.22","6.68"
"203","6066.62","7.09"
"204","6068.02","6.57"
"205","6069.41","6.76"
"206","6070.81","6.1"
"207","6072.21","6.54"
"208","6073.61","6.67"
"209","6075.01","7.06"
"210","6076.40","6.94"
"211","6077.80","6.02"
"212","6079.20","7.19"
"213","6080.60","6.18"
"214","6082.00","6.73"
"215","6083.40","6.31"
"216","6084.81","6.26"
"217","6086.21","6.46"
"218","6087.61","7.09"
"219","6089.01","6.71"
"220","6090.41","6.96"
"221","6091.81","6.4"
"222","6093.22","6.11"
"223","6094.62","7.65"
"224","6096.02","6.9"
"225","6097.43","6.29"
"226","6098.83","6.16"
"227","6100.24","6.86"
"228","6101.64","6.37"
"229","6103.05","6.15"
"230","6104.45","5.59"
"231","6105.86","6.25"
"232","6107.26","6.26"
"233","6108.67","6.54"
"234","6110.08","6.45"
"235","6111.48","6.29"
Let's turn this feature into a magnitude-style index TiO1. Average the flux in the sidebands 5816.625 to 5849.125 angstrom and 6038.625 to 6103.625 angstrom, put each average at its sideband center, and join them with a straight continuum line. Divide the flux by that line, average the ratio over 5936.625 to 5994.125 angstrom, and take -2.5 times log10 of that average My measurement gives 0.04 mag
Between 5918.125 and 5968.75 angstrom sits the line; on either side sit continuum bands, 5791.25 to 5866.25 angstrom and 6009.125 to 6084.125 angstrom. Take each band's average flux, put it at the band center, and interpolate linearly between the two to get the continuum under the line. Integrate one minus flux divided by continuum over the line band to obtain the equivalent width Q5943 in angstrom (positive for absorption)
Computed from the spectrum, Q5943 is 1.5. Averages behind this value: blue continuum 6.54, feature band 6.37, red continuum 6.58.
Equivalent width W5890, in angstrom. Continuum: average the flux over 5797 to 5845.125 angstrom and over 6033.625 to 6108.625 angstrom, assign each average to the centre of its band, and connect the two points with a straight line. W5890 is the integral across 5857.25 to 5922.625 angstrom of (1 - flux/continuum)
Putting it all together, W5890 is 7.4 angstrom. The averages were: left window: 6.73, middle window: 5.95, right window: 6.64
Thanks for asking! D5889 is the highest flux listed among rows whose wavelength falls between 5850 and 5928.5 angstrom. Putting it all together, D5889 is 7.23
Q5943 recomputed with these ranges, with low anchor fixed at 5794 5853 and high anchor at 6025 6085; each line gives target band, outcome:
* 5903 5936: 2.8 angstrom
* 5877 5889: 1.4 angstrom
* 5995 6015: 1.2 angstrom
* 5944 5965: 0.7 angstrom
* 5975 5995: 1.0 angstrom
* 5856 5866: 1.0 angstrom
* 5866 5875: 0.2 angstrom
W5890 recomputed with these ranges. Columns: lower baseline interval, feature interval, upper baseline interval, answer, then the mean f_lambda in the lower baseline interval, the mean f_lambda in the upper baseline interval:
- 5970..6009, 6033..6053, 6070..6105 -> -0.95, 6.32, 6.55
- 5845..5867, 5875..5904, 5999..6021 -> 2.11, 6.15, 6.3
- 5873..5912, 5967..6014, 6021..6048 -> 0.55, 5.9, 6.57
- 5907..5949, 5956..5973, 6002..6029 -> -0.39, 6.22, 6.22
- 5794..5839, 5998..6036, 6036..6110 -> 1.69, 6.73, 6.62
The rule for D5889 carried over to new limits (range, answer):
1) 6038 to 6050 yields 7.37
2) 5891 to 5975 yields 7.41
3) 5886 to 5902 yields 6.83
